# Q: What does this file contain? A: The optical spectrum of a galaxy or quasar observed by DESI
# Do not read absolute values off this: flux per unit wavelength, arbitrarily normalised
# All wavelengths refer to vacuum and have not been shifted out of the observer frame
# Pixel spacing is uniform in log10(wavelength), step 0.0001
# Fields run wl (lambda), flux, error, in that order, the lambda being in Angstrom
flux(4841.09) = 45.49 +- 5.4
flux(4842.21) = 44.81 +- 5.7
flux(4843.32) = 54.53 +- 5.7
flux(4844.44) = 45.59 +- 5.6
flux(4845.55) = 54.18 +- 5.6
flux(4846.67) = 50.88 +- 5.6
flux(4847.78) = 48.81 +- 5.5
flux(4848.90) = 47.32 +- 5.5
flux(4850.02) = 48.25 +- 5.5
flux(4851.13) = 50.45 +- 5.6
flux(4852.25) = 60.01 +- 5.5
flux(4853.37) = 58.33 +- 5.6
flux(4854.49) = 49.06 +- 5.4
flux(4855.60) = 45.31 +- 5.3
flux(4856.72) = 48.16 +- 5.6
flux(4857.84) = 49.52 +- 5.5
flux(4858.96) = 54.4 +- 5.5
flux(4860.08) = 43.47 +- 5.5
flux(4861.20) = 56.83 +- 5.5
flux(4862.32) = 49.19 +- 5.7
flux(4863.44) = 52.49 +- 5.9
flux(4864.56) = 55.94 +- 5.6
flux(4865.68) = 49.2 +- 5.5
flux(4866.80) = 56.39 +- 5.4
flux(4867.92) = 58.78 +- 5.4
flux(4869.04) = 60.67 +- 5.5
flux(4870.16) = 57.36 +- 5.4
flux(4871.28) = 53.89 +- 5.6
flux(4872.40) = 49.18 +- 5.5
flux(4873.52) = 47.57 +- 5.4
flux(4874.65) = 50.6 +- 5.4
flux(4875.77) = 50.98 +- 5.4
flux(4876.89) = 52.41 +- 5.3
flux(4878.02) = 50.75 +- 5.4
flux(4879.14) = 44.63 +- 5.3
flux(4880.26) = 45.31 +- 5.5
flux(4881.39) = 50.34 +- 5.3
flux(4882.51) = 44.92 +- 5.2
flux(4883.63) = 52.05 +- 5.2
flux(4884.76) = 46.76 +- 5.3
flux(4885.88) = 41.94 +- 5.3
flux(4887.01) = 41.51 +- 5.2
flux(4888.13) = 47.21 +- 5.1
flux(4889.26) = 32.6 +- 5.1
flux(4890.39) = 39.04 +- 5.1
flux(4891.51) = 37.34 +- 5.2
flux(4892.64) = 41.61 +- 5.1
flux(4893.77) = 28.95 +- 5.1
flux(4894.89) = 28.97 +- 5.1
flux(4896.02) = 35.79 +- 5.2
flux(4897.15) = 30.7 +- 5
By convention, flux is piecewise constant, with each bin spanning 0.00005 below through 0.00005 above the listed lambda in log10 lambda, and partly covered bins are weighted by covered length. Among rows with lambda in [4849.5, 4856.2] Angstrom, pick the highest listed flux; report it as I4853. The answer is 60.01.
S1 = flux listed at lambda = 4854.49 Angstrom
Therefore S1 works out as 49.06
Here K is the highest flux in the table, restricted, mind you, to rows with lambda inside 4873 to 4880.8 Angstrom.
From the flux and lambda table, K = 52.41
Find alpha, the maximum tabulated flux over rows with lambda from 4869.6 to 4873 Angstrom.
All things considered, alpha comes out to 57.36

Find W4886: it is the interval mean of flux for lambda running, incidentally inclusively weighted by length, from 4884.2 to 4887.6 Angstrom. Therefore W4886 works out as 43.5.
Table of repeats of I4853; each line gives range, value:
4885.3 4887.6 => 41.94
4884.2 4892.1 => 47.21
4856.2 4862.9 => 56.83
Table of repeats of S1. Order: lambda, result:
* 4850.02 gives 48.25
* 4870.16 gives 57.36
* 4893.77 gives 28.95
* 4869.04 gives 60.67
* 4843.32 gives 54.53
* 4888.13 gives 47.21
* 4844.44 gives 45.59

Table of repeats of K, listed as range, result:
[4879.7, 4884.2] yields 52.05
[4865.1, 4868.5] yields 58.78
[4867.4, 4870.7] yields 60.67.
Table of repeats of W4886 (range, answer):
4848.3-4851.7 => 48.7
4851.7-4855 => 55.8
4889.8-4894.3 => 36.7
